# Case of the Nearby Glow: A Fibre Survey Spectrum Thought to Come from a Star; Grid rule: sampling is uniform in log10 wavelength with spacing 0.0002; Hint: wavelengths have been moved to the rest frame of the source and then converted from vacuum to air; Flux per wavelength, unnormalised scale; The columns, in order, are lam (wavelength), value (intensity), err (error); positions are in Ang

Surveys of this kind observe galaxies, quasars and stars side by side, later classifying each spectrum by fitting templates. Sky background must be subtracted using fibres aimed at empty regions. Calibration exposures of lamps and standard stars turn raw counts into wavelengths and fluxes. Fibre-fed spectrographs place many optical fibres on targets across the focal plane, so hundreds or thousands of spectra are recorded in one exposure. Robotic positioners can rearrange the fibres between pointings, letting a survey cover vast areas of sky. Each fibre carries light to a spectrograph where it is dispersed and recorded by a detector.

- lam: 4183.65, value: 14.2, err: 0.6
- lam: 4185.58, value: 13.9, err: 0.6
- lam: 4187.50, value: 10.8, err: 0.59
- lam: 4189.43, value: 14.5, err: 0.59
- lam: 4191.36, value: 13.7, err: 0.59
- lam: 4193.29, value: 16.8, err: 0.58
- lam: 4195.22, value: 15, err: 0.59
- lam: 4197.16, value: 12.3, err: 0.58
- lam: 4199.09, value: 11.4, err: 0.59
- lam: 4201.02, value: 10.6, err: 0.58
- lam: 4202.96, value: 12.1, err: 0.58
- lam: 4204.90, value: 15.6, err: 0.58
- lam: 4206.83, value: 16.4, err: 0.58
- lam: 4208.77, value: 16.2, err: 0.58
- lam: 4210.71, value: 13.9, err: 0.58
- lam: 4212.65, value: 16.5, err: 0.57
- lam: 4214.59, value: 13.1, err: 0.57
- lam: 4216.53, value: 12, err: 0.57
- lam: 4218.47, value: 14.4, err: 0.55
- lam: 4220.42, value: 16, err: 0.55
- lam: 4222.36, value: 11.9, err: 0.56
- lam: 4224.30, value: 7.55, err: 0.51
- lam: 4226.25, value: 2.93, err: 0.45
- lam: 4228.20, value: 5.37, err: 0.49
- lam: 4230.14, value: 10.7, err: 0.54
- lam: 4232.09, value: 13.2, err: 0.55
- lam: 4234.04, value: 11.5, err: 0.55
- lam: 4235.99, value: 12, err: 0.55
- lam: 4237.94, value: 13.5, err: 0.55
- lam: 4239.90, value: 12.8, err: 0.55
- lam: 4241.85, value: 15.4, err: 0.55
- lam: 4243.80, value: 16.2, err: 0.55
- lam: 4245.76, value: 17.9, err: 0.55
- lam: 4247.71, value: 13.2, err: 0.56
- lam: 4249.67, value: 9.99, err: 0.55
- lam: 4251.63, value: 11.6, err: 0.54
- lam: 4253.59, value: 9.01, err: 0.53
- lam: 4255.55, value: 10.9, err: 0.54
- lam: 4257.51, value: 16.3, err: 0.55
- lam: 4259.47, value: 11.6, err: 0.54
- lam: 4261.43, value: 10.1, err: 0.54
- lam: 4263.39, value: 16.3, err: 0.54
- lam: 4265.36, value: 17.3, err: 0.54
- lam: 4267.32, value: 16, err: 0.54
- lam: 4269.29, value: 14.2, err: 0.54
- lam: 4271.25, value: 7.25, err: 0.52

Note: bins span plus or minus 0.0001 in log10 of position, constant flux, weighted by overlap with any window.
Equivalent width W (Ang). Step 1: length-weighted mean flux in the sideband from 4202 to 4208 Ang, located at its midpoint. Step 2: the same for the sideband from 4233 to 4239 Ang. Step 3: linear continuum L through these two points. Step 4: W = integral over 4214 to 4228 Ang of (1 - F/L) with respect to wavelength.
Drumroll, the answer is 2.9 Ang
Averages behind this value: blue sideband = 14.8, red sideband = 12.3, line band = 10.7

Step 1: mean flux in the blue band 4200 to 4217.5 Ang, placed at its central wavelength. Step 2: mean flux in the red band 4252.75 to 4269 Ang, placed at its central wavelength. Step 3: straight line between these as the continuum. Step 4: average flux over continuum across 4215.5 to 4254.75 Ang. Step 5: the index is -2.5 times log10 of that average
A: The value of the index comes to 0.16 mag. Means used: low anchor 14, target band 11.9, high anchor 13.5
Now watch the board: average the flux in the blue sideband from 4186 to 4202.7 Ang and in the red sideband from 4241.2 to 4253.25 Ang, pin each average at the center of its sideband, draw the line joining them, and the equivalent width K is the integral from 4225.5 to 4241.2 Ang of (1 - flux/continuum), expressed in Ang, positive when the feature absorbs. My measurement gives 3.6 Ang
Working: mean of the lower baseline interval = 13.1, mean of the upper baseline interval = 13.7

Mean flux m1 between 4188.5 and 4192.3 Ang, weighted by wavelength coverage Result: 14.1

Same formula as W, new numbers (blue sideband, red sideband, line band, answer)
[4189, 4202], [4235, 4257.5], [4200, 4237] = 3.0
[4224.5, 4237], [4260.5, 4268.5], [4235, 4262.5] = -2.0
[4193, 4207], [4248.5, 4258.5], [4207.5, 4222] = -1.7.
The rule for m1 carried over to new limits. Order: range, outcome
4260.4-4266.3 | 14.5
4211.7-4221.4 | 14.4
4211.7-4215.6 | 14.8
